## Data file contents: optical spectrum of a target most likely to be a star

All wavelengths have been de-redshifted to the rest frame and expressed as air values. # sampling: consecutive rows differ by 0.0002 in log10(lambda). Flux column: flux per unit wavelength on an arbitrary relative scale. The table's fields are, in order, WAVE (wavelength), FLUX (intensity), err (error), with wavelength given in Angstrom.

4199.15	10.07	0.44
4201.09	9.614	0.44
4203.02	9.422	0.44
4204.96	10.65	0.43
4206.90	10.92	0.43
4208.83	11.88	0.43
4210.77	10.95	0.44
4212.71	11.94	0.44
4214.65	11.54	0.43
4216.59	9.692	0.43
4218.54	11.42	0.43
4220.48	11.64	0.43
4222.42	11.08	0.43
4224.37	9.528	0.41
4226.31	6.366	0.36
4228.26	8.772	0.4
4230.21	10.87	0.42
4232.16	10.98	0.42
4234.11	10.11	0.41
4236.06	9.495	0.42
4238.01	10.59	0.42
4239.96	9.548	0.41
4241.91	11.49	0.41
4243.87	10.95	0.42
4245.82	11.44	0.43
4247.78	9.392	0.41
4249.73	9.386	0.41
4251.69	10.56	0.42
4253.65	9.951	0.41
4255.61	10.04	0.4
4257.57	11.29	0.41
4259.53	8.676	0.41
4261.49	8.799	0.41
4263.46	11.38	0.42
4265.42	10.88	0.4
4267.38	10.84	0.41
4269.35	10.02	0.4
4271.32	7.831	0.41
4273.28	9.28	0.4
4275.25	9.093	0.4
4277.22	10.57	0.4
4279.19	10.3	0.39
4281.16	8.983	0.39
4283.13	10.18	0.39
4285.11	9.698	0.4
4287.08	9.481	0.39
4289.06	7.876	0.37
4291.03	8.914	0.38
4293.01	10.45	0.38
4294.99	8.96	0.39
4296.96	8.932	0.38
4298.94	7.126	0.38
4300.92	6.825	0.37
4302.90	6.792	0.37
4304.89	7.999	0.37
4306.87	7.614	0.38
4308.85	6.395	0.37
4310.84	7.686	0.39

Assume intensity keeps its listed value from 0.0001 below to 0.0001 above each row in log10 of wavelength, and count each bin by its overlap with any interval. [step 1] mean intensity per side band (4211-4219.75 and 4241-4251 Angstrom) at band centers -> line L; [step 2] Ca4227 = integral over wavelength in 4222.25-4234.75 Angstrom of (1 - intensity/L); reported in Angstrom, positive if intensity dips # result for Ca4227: 1.5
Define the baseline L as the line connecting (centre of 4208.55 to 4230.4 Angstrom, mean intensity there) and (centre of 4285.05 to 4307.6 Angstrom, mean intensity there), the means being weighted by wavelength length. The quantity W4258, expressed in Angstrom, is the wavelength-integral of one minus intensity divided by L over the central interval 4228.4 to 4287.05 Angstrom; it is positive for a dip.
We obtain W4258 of -4.3 Angstrom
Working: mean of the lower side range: 10.4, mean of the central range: 10.1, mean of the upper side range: 8.34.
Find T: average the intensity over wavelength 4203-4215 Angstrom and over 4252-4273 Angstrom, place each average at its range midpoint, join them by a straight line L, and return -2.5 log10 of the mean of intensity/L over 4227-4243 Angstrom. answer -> 0.04 mag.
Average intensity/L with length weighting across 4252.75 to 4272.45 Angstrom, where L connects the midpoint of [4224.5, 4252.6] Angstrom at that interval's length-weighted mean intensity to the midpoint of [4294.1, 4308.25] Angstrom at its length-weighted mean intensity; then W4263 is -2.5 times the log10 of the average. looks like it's -0.10 mag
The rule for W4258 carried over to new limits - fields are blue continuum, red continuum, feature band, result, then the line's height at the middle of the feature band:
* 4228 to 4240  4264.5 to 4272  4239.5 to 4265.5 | -0.5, 10.1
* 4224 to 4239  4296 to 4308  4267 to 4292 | -3.8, 8.19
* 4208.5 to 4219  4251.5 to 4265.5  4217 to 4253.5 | 1.7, 10.7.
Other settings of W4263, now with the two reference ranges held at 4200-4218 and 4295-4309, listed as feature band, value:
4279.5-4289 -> -0.16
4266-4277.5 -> -0.12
